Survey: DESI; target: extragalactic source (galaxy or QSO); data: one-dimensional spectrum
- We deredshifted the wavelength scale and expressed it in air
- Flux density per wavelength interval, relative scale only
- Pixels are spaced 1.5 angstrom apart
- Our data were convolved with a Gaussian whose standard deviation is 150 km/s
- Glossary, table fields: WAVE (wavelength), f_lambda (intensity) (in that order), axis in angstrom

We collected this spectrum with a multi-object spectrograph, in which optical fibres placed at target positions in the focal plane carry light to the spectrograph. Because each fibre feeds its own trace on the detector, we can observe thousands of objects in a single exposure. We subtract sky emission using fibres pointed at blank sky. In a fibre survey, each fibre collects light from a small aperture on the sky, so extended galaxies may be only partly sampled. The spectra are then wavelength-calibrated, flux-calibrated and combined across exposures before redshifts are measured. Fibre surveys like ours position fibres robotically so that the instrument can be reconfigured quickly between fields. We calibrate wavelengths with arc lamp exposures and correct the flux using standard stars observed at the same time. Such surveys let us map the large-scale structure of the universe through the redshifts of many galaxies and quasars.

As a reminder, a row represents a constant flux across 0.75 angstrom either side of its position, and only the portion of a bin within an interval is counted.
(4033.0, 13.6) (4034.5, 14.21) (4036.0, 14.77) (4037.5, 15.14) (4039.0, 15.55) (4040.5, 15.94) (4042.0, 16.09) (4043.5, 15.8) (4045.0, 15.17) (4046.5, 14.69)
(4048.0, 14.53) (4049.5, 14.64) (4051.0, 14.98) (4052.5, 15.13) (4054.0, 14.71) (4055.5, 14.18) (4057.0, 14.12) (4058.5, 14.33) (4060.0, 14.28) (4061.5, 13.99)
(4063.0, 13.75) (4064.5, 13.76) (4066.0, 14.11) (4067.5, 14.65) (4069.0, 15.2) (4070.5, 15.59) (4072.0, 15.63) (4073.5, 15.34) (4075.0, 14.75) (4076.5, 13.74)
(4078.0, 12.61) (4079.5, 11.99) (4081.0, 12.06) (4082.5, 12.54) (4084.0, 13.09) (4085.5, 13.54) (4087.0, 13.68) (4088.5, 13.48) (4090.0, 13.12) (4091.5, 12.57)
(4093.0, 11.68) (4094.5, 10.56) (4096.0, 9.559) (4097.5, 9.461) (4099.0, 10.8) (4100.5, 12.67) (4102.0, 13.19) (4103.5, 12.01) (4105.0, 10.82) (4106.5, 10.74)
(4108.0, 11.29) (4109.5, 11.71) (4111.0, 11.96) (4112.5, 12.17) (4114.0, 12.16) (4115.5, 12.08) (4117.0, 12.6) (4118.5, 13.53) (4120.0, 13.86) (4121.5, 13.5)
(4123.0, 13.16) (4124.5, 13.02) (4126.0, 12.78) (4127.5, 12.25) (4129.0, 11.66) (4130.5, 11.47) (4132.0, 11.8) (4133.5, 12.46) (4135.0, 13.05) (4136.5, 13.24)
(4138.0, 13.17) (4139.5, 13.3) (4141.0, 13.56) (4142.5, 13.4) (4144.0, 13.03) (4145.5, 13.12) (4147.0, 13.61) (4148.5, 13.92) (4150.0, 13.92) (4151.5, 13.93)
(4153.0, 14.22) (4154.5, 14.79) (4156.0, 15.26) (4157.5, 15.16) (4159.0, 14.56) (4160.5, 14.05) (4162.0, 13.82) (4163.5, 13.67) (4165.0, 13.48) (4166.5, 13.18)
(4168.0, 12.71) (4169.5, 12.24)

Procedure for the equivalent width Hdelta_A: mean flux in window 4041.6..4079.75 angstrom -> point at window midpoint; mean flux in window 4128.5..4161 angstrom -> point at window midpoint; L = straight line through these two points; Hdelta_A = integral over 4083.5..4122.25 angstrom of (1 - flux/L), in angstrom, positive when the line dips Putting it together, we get 5.2 angstrom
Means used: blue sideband 14.5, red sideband 13.5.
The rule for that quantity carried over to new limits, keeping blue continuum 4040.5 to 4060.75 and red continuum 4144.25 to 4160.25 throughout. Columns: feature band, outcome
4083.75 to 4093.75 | 1.09 angstrom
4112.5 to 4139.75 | 3.17 angstrom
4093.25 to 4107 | 3.24 angstrom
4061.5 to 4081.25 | 0.79 angstrom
